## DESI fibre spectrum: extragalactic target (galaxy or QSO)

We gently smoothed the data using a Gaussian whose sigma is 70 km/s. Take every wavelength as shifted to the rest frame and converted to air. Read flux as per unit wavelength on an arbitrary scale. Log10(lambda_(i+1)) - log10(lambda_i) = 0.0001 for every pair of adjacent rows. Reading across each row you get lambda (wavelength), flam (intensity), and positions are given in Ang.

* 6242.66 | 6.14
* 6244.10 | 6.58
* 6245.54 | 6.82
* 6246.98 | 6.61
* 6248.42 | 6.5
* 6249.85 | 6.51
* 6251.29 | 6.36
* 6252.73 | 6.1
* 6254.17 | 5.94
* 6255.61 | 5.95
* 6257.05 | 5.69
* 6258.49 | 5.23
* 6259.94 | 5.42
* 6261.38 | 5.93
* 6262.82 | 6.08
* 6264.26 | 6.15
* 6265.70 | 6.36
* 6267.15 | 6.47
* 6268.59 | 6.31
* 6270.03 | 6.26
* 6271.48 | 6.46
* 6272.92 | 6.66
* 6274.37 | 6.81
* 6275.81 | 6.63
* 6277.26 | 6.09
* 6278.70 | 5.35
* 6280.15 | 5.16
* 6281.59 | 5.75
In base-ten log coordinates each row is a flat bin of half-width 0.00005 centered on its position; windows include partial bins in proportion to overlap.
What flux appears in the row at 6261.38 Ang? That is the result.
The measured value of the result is 5.93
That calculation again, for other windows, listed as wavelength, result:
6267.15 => 6.47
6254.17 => 5.94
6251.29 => 6.36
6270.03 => 6.26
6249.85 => 6.51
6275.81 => 6.63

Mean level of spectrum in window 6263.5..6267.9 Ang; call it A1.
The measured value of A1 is 6.33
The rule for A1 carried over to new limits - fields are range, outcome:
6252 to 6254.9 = 6.02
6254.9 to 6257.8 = 5.82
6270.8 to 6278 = 6.53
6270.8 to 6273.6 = 6.57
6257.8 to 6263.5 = 5.66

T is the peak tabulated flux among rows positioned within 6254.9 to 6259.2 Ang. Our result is 5.95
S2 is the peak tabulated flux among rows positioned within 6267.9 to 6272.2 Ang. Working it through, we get 6.46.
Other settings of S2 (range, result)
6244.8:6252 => 6.82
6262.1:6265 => 6.15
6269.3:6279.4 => 6.81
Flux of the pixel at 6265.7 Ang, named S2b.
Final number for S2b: 6.36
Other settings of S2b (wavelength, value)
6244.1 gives 6.58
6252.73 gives 6.1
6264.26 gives 6.15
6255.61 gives 5.95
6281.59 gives 5.75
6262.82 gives 6.08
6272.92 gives 6.66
